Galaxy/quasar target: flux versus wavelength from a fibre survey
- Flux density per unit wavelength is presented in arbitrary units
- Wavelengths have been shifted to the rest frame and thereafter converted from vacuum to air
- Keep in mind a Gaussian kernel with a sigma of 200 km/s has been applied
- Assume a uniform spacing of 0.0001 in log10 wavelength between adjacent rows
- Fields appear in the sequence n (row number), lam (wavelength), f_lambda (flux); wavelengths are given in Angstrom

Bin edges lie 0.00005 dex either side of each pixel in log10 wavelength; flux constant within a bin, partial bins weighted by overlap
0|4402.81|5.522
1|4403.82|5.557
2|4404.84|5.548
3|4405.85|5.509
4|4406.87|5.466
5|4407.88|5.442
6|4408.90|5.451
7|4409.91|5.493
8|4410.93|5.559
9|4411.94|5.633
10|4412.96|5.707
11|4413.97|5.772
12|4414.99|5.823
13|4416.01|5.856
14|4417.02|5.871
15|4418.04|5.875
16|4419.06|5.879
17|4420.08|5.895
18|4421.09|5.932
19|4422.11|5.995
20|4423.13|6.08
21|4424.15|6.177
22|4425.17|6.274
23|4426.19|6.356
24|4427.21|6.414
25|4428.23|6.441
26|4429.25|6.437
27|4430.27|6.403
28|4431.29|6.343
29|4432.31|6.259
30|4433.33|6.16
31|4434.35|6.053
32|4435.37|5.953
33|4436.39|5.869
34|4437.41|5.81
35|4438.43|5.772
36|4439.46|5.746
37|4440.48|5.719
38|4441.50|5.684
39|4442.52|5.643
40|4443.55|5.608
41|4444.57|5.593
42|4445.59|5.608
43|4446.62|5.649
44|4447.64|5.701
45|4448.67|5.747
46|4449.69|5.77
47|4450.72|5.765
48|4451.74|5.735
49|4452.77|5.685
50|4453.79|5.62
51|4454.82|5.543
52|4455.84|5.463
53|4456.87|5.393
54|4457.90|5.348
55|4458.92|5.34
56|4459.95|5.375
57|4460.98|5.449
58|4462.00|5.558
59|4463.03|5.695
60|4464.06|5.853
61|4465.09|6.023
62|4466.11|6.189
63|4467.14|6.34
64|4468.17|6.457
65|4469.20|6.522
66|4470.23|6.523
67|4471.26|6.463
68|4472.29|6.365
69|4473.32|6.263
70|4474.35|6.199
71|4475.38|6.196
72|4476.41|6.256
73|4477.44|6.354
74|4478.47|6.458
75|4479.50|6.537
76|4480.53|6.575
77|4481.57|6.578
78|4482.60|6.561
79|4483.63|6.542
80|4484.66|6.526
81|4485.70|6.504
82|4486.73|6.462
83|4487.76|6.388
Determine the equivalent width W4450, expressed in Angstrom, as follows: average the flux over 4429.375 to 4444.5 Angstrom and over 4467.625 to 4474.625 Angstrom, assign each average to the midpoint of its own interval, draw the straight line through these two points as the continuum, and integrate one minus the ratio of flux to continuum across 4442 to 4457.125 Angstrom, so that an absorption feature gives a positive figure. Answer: 1.2 Angstrom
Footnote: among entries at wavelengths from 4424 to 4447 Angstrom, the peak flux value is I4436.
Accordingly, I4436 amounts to 6.441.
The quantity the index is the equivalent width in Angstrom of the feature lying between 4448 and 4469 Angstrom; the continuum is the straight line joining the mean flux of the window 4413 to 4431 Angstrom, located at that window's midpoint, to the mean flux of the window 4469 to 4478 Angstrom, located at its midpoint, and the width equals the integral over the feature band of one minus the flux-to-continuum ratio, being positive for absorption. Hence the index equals 1.8 Angstrom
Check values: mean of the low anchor 6.08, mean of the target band 5.73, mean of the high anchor 6.34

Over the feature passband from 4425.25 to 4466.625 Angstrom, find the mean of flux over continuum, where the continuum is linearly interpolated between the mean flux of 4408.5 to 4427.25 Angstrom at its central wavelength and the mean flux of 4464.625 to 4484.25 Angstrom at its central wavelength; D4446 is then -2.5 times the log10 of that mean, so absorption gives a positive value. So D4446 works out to 0.056 mag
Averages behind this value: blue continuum 5.89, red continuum 6.39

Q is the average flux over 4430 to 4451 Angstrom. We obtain 5.84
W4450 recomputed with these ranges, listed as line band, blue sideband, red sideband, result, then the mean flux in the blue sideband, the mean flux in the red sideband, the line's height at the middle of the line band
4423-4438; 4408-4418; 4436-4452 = -1.3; 5.69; 5.71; 5.7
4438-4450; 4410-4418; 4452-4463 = -0.2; 5.74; 5.49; 5.57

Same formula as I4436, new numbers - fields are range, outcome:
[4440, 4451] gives 5.77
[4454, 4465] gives 5.853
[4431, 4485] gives 6.578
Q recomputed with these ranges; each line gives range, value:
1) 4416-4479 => 5.95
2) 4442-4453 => 5.68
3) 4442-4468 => 5.68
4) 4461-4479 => 6.2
